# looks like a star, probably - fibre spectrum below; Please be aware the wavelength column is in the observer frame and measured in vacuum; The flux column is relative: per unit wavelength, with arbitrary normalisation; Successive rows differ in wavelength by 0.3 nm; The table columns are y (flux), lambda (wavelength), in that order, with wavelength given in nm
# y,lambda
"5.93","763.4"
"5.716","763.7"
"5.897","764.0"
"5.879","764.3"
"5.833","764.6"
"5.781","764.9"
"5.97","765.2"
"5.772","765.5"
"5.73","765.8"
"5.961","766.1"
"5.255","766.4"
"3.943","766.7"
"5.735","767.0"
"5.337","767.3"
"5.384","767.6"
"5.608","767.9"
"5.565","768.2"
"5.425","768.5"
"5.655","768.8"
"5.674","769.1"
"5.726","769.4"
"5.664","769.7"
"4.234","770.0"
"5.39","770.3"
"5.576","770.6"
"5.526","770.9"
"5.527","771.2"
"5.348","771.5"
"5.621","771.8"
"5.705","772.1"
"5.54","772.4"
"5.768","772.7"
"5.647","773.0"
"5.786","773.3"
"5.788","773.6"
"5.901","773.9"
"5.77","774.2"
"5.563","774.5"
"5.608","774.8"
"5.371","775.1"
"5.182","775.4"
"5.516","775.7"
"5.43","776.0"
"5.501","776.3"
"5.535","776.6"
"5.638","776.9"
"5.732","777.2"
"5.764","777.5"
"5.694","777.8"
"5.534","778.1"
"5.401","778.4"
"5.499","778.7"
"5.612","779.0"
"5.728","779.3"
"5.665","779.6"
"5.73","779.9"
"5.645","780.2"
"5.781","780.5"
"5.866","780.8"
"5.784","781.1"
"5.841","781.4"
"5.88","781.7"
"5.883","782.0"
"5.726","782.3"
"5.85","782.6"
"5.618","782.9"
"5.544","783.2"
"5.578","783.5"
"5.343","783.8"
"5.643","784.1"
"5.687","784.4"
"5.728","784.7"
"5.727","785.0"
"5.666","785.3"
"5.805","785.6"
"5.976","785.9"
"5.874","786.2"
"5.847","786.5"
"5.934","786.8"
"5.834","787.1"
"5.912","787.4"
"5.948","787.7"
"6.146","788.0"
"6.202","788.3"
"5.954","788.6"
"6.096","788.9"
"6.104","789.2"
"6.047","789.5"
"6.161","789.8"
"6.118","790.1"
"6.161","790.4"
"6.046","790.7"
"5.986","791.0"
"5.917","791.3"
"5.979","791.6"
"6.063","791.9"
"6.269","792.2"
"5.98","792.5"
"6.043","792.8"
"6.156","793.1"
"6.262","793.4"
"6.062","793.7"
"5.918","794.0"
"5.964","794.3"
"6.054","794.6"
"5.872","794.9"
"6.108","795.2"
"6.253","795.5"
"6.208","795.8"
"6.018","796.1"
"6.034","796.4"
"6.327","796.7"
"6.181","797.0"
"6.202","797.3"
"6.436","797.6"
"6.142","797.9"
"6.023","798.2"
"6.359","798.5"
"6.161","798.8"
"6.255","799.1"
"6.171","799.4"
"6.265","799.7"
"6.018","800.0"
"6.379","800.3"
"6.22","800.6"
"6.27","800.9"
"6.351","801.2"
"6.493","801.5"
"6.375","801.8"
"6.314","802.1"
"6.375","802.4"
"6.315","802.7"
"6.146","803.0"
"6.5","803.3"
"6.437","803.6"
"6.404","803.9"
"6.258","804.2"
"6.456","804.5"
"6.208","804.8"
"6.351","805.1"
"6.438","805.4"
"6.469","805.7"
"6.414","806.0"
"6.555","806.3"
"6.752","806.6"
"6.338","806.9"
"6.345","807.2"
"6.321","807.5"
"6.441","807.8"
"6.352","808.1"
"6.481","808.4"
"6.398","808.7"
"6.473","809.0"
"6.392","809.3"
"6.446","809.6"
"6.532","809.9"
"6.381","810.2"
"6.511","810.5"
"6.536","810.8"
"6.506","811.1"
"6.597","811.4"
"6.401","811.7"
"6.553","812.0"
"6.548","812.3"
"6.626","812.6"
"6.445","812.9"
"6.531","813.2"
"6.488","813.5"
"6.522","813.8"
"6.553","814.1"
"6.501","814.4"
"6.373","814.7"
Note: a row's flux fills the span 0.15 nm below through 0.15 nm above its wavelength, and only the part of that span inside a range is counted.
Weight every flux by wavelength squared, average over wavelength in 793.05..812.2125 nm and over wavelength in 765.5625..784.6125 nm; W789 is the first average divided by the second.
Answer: 1.21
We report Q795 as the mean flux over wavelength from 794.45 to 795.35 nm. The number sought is 6.01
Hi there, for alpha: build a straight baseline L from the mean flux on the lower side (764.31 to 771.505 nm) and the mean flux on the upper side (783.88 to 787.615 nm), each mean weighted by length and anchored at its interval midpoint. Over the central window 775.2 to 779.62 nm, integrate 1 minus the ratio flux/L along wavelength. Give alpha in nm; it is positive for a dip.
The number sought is 0.08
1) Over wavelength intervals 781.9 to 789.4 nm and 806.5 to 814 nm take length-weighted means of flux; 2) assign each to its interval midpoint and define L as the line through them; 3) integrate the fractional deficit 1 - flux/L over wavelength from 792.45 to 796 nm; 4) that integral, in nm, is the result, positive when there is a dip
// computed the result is -0.01 nm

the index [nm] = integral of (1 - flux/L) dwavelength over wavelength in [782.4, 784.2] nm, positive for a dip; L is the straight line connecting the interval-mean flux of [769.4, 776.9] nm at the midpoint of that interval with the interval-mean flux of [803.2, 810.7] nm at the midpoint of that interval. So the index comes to 0.06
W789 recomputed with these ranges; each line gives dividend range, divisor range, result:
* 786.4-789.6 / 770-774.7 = 1.12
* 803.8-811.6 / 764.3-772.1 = 1.29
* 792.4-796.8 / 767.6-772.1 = 1.18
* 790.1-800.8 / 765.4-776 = 1.19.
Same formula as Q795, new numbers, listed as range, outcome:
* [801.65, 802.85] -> 6.34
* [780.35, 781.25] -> 5.81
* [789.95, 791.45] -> 6.05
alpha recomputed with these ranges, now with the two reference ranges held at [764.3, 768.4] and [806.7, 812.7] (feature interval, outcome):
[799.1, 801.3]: 0.01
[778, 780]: 0.07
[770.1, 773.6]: 0.05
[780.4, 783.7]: 0.07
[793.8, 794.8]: 0.03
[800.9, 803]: -0.02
